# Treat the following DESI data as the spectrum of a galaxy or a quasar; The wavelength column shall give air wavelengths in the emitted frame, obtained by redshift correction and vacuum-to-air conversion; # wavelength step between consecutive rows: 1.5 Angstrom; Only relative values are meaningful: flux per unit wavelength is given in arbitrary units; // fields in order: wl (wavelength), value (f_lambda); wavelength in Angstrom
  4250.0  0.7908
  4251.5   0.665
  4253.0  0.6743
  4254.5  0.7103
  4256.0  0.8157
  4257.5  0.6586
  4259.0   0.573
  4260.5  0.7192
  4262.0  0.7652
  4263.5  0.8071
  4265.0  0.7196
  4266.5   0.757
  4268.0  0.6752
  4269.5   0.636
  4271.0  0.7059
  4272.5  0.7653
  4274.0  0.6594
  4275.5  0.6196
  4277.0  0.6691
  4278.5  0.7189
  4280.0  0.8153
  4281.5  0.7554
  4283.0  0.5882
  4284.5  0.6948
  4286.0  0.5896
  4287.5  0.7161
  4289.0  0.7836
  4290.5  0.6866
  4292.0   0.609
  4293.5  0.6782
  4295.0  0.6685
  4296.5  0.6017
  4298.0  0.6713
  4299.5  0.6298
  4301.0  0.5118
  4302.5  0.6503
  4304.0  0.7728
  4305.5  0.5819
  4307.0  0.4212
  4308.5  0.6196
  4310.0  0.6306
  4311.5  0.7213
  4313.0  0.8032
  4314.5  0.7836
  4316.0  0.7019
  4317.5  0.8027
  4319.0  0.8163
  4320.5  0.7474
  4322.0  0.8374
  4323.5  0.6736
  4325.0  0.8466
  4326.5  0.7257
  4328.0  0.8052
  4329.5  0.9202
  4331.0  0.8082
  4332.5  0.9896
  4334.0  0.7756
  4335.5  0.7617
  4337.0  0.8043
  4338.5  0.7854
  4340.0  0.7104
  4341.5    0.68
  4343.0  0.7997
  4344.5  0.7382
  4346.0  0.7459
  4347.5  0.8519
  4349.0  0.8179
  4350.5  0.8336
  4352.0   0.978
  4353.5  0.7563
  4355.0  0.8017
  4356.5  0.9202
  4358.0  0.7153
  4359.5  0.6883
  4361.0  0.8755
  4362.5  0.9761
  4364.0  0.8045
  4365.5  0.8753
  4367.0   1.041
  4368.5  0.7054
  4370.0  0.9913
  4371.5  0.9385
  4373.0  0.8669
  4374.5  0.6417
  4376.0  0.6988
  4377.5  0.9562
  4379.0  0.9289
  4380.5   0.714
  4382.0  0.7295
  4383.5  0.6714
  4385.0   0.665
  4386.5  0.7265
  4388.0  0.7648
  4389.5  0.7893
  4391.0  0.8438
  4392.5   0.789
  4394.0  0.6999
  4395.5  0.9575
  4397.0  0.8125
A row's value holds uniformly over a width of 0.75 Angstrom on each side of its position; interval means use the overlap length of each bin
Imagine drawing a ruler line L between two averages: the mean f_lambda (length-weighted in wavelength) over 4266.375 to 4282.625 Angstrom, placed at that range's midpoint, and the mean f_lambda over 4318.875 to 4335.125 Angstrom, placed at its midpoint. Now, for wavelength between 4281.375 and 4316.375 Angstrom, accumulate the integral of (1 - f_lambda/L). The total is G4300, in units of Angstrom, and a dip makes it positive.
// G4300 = 4.4 Angstrom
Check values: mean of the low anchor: 0.702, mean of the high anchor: 0.812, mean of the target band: 0.659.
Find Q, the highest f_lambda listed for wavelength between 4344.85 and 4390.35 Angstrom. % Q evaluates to 1.041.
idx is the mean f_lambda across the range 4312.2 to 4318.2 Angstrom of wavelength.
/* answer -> 0.772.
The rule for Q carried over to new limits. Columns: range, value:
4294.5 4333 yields 0.9896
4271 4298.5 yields 0.8153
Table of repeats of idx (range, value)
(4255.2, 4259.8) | 0.683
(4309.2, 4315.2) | 0.733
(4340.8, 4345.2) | 0.74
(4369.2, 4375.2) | 0.86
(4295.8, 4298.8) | 0.637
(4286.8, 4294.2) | 0.695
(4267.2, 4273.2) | 0.696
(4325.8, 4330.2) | 0.817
